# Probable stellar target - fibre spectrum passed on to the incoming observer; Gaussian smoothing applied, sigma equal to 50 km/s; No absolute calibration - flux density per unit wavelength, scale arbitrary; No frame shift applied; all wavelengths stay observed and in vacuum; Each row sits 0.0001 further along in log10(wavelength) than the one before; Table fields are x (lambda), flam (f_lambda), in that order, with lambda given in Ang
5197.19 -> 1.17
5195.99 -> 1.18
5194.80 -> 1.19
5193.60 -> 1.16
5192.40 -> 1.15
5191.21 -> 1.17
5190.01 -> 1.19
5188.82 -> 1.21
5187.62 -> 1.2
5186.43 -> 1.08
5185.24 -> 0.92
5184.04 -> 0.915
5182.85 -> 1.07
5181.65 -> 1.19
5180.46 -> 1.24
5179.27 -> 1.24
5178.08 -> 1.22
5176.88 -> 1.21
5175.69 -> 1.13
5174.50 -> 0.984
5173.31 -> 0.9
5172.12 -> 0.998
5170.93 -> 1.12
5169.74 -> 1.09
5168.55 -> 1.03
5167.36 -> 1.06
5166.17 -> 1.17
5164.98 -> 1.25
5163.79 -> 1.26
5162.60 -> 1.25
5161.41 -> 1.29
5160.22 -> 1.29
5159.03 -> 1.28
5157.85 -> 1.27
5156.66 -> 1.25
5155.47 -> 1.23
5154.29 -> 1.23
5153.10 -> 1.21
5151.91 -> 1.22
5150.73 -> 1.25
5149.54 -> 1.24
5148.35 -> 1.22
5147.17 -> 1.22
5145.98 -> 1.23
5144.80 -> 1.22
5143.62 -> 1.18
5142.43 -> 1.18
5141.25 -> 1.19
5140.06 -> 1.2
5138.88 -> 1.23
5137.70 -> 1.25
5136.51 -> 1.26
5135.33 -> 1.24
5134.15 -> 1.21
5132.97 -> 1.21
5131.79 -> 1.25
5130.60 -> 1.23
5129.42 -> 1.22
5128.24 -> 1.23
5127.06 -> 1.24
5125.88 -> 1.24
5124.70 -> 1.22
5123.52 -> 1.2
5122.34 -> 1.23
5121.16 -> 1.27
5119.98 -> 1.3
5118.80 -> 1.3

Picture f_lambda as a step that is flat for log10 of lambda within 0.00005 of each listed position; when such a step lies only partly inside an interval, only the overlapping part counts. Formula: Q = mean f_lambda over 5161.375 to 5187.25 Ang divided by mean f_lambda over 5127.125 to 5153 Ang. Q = 0.91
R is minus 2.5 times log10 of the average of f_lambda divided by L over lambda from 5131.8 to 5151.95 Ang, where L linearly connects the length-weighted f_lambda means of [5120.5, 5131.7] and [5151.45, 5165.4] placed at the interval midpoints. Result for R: 0.02 mag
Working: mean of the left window 1.23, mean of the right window 1.25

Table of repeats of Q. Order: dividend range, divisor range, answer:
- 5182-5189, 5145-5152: 0.86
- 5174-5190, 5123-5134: 0.92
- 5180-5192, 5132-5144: 0.92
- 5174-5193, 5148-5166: 0.91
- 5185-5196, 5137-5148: 0.95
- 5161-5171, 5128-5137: 0.95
